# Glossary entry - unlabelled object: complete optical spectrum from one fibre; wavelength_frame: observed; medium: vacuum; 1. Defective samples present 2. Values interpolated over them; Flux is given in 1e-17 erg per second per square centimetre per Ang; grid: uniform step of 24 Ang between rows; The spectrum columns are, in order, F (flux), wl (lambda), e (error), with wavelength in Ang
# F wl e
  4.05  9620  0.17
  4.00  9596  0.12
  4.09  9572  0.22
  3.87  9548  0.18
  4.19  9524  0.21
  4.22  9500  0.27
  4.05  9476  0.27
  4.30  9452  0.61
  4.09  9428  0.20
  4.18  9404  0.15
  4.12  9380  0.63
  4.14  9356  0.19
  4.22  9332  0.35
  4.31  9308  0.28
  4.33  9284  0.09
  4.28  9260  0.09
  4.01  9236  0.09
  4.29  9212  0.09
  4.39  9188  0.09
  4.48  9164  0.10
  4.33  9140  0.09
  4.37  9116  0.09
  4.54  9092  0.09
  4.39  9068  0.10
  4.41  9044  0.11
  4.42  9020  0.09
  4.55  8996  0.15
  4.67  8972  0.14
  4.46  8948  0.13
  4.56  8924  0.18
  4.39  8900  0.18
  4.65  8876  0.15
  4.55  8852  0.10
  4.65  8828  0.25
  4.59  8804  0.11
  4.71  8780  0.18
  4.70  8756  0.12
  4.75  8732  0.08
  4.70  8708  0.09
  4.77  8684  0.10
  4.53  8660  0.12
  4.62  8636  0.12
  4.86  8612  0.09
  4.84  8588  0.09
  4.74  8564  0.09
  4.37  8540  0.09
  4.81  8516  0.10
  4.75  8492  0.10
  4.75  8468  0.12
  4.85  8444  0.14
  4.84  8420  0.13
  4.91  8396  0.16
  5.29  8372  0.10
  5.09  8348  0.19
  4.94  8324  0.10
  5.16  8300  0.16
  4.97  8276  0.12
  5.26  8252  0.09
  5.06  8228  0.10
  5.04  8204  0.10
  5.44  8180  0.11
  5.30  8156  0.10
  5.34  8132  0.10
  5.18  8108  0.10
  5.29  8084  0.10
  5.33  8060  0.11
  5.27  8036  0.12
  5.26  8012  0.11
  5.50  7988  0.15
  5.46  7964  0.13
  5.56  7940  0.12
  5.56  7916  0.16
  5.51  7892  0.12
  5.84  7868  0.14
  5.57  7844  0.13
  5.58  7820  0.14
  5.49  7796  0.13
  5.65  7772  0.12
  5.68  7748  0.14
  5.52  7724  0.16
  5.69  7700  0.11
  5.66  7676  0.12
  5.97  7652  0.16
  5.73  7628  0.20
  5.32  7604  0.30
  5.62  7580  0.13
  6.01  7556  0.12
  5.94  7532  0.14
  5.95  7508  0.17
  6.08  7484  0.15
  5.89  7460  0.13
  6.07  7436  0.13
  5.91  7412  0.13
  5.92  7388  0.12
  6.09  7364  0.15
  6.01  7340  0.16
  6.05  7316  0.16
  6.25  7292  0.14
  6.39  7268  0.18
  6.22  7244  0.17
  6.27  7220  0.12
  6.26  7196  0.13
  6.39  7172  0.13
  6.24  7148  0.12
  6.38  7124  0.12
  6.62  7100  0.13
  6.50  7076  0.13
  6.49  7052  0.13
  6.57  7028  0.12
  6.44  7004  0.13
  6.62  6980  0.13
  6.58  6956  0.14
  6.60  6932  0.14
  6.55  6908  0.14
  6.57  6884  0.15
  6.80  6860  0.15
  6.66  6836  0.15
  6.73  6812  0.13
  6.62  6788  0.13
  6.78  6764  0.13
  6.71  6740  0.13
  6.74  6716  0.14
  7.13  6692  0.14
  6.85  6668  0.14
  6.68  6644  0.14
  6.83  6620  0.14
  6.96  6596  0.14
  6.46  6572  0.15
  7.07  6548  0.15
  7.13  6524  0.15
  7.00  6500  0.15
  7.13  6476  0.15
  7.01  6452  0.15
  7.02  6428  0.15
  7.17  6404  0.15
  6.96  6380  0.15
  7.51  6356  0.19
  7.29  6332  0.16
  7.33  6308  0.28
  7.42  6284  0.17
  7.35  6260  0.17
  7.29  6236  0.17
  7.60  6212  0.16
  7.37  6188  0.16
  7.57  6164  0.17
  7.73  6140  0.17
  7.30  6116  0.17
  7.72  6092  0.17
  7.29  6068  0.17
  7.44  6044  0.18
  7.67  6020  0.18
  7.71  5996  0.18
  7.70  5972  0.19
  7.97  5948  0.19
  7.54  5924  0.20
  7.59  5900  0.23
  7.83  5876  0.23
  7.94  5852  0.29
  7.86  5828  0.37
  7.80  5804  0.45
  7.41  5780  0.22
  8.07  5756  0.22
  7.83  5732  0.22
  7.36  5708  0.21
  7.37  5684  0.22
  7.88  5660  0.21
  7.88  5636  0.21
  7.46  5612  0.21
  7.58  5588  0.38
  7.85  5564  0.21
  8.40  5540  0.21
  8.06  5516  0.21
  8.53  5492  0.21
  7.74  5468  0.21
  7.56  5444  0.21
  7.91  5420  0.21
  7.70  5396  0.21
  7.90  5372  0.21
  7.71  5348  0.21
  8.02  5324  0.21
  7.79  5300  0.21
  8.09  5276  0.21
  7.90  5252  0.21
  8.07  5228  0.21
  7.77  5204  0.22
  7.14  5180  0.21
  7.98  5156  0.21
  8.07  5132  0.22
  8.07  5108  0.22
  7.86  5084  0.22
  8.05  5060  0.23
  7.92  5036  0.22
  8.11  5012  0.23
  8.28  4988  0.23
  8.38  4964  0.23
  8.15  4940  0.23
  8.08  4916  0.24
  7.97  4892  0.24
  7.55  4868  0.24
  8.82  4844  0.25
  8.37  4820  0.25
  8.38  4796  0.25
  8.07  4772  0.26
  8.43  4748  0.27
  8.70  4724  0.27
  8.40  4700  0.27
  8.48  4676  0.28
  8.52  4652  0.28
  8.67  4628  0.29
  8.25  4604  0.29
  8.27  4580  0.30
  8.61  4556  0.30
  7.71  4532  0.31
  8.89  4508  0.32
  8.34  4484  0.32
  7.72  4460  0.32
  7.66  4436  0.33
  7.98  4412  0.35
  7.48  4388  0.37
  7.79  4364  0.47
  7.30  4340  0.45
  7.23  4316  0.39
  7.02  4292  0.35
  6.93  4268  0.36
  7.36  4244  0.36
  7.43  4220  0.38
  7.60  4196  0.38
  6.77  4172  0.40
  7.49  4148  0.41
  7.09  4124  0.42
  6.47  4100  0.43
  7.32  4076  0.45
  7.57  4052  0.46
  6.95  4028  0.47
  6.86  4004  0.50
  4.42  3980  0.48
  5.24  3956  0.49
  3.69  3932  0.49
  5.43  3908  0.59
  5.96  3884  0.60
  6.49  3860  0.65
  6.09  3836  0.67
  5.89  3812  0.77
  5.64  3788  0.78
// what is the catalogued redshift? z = 0.00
